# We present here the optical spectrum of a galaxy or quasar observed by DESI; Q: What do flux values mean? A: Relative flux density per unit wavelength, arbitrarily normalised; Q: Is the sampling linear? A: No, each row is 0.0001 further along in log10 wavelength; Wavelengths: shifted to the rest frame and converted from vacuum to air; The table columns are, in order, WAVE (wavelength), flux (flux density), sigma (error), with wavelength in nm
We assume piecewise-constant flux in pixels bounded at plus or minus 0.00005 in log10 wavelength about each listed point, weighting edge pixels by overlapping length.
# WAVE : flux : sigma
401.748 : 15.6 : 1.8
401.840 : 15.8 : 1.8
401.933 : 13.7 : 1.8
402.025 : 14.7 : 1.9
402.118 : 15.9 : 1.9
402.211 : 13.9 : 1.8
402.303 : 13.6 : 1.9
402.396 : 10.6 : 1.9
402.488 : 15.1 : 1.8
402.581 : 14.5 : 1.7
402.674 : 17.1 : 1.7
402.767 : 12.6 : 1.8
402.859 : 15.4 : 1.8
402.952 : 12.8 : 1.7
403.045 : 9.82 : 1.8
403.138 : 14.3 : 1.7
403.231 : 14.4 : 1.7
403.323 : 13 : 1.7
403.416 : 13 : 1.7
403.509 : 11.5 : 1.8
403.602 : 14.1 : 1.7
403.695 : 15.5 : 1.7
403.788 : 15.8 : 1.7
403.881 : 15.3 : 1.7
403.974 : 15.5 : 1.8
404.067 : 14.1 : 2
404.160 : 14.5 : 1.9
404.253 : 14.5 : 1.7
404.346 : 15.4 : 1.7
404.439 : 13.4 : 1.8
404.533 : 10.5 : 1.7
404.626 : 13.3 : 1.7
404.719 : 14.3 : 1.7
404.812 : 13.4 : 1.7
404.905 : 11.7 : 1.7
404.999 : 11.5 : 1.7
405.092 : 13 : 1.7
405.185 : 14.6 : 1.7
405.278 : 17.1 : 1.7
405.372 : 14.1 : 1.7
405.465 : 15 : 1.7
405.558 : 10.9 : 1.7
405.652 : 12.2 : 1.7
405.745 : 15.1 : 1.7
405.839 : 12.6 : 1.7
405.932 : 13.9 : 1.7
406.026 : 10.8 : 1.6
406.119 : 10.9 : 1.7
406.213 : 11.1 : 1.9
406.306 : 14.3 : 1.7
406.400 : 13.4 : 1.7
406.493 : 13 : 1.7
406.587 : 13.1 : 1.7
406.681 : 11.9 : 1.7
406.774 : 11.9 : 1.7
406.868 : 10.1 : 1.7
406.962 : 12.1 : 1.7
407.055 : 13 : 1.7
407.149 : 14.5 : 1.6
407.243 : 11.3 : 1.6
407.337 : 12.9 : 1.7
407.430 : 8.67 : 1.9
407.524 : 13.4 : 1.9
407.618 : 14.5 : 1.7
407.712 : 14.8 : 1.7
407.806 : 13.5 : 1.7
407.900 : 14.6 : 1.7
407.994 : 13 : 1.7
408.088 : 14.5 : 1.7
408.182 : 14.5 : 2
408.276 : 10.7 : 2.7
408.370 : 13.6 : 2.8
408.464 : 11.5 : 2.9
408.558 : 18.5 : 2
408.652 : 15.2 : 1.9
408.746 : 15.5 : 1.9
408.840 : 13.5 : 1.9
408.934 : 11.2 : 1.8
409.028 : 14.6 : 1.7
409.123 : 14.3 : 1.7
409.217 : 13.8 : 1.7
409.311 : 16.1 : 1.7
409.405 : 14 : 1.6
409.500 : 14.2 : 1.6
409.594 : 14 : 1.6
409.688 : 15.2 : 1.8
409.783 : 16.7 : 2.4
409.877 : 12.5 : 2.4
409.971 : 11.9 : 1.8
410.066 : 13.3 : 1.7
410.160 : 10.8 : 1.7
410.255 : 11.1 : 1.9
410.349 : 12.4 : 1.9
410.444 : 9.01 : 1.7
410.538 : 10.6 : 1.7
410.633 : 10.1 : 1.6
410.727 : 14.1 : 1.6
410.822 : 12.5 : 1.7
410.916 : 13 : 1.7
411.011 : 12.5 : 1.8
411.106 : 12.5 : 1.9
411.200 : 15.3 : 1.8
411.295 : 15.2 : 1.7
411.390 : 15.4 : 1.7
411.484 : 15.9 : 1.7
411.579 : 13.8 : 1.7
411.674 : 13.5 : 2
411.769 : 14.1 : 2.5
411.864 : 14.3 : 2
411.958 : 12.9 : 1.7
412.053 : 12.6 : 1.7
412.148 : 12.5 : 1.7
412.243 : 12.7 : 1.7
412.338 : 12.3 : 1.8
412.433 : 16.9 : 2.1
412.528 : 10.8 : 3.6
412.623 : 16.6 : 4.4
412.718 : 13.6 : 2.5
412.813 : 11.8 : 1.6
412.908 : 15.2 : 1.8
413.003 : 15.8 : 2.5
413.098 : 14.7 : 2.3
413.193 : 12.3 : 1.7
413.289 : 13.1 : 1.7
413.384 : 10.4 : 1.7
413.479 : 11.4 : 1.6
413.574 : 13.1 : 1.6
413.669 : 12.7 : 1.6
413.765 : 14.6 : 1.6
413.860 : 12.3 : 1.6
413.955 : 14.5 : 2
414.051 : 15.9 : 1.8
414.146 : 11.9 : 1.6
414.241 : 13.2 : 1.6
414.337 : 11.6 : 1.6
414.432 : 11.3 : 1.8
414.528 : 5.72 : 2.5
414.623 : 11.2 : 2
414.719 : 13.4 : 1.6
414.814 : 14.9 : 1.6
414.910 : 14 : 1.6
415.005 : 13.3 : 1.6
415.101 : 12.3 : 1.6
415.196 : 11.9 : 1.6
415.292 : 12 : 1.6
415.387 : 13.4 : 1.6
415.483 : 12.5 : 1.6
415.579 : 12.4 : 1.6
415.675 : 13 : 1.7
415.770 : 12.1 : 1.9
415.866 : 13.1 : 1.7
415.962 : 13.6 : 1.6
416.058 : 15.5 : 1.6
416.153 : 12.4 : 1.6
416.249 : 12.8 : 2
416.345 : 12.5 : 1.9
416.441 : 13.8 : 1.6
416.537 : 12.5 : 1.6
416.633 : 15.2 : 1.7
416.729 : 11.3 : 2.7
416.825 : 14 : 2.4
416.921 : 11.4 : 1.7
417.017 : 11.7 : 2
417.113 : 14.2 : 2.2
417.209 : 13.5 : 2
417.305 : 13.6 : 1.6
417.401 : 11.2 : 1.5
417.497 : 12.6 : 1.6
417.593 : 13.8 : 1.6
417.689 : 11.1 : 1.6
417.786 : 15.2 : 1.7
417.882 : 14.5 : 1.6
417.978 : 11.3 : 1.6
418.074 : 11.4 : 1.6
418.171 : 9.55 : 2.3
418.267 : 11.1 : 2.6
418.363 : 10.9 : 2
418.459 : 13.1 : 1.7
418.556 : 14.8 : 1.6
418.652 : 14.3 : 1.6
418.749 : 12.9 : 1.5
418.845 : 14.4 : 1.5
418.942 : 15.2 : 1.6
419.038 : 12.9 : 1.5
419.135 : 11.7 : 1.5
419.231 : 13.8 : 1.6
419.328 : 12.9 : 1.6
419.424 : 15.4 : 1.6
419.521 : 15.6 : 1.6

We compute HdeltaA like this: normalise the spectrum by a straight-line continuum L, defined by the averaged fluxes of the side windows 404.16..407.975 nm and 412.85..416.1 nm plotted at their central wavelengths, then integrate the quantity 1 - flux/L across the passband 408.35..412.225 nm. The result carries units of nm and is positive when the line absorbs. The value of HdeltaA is -0.163 nm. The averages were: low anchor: 13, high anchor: 12.9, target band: 13.5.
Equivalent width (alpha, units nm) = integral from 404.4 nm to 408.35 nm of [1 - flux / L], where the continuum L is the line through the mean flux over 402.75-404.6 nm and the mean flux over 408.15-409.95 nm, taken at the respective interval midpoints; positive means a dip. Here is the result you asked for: 0.294 nm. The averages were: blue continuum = 13.8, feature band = 12.9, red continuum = 14.2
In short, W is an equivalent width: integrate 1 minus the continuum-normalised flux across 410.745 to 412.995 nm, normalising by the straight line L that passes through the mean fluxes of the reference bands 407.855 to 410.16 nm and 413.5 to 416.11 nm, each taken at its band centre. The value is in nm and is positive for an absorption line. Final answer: -0.07 nm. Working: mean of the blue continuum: 14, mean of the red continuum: 12.8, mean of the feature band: 13.8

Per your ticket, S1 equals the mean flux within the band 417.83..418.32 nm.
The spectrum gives 11.6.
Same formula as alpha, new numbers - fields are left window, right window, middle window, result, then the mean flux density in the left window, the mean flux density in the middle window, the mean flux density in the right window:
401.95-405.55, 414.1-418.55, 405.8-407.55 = 0.17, 13.9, 12.2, 12.6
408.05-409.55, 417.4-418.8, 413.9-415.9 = 0.08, 14.1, 12.5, 12.6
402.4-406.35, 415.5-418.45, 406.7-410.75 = 0.04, 13.6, 13.1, 12.7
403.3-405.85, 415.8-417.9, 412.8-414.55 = 0.06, 13.8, 12.8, 13.1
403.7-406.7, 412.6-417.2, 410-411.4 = 0.08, 13.5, 12.4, 12.9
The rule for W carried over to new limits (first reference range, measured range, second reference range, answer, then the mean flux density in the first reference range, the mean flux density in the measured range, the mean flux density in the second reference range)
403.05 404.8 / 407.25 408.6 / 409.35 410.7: -0.04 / 13.9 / 13.4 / 12.6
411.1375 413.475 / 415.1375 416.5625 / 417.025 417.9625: 0.05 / 13.8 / 12.9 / 13.2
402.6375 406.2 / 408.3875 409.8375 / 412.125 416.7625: -0.13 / 13.6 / 14.5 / 13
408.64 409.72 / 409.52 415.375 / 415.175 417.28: 0.26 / 14.3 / 13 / 13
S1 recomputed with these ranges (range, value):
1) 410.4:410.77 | 11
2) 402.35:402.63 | 13.4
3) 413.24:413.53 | 11.6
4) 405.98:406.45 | 12.1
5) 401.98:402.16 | 15.3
